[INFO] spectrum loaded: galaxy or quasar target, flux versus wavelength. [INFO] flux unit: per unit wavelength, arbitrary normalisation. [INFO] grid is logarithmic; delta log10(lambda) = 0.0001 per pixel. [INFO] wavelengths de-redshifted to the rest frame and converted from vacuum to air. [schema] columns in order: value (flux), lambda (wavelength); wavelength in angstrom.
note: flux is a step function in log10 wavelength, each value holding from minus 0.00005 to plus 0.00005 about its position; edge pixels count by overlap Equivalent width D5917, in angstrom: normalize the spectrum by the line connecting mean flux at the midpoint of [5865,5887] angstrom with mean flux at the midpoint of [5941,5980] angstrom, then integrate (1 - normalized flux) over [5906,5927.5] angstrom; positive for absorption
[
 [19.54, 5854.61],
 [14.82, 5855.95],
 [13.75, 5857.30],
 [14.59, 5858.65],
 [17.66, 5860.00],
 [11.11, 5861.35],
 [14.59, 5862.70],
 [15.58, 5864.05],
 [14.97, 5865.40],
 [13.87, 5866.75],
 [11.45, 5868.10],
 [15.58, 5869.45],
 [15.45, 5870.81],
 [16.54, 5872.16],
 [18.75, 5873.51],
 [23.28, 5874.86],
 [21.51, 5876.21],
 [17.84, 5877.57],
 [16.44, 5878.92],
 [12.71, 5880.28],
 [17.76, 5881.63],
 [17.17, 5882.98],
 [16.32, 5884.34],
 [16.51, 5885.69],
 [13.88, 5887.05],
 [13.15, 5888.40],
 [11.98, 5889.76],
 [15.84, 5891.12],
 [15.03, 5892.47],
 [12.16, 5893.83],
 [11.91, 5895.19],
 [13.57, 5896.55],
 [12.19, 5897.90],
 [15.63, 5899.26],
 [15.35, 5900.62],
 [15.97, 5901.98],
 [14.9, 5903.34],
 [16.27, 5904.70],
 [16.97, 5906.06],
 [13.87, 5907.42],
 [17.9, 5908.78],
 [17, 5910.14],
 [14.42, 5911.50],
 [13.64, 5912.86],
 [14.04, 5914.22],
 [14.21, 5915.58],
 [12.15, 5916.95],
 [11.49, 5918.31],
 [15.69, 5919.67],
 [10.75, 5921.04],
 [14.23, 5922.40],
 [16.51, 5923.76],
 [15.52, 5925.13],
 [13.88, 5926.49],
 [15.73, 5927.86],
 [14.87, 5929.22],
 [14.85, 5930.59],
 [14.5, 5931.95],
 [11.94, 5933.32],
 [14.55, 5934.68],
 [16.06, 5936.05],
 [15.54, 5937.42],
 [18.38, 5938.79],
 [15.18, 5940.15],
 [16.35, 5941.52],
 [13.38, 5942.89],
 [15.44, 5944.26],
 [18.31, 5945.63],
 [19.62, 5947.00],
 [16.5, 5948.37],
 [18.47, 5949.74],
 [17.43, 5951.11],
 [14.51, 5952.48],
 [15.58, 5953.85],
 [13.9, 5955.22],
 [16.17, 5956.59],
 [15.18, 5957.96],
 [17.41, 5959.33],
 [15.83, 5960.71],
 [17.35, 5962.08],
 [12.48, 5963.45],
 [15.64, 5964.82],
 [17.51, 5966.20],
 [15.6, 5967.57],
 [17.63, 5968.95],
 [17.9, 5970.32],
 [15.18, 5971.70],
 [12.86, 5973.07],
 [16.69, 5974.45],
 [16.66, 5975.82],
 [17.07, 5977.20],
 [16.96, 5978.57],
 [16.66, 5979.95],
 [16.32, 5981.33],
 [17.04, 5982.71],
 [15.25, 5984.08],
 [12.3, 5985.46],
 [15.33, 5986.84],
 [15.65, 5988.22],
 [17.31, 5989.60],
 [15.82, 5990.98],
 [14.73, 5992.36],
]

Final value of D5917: 2.5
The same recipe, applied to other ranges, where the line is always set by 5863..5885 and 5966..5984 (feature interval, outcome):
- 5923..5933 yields 0.89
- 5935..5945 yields 0.44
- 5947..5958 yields 0.13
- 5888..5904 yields 2.45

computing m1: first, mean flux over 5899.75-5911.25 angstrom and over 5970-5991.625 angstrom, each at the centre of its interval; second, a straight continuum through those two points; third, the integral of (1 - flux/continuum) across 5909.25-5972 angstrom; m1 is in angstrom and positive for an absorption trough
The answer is 2.0 angstrom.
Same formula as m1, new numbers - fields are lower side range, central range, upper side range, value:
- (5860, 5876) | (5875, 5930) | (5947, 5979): 3.3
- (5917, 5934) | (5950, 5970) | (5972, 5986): -1.0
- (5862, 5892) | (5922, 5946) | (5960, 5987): 1.0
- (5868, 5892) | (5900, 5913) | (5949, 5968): 0.4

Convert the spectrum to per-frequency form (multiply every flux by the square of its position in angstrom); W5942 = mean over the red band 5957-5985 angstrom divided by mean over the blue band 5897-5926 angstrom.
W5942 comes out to 1.12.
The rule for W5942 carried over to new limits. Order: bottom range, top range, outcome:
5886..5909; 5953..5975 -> 1.12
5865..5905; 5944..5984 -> 1.09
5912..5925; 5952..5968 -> 1.15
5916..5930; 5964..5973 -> 1.17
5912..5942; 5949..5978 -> 1.12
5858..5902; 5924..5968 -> 1.05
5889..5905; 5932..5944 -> 1.08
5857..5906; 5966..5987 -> 1.08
